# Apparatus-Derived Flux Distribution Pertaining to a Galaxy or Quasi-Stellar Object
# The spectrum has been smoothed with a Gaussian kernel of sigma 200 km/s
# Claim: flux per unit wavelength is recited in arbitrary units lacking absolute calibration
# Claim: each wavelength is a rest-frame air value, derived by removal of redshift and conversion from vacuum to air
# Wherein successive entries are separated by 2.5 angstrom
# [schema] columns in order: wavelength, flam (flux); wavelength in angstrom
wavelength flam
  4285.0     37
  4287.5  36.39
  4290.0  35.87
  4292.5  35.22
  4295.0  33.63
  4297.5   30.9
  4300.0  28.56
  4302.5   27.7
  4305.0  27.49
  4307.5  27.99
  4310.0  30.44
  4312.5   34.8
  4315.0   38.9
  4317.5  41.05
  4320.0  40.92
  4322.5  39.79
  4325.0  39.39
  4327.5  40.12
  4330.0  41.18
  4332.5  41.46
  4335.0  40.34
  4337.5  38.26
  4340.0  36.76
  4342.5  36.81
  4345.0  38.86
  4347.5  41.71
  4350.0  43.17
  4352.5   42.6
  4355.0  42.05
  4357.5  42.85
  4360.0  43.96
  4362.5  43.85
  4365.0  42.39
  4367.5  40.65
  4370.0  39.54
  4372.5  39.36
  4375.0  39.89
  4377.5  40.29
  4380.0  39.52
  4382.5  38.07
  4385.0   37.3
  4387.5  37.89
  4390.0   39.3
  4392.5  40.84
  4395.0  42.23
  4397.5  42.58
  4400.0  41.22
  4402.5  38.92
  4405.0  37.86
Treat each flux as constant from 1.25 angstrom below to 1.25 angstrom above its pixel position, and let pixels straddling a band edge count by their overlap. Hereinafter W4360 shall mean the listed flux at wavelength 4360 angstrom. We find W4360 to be 43.96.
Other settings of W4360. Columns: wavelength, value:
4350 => 43.17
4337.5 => 38.26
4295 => 33.63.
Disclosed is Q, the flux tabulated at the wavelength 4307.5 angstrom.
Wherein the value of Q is 27.99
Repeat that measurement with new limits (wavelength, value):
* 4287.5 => 36.39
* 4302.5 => 27.7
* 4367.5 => 40.65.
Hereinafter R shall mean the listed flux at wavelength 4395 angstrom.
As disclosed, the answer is 42.23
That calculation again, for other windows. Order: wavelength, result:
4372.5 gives 39.36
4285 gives 37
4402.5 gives 38.92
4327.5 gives 40.12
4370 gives 39.54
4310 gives 30.44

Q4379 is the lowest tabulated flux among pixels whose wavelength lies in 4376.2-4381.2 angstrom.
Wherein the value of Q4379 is 39.52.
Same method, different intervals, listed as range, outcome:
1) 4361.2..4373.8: 39.36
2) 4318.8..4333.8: 39.39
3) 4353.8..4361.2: 42.05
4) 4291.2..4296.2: 33.63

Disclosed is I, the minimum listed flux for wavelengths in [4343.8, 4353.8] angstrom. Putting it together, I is 38.86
